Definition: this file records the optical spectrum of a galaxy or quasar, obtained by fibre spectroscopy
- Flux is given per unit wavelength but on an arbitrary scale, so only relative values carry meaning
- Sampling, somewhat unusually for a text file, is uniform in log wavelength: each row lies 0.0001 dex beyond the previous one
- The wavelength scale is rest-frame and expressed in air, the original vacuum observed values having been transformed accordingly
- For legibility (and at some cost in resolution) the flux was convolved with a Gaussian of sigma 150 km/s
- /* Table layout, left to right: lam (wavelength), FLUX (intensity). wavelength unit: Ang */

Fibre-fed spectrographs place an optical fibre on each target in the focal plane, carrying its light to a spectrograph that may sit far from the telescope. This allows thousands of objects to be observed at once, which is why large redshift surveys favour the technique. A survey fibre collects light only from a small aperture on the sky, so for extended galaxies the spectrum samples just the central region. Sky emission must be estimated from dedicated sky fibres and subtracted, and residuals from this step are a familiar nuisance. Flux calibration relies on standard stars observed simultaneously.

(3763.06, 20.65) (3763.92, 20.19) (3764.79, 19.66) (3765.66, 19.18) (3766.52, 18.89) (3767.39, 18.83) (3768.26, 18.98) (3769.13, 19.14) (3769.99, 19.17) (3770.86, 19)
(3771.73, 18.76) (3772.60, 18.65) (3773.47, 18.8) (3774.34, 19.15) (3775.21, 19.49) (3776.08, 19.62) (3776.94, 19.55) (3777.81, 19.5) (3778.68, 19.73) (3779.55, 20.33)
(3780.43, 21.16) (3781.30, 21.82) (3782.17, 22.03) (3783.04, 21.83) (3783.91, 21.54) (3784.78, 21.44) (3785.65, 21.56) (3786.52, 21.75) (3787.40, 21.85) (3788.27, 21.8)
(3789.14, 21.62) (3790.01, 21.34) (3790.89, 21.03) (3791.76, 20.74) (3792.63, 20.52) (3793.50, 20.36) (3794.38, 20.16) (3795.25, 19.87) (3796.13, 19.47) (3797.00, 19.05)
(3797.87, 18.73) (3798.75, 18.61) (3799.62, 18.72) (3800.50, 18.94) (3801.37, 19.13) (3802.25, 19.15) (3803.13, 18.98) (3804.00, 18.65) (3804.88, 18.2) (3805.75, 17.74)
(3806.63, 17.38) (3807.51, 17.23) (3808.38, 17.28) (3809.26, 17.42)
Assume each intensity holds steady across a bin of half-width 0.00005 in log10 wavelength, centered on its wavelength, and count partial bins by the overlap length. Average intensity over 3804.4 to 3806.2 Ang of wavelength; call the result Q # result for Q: 18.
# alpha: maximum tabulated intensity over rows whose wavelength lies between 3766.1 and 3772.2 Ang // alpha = 19.17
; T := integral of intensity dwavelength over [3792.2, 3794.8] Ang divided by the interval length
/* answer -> 20.3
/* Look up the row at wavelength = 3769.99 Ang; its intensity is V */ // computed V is 19.17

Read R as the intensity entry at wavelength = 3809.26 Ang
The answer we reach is 17.42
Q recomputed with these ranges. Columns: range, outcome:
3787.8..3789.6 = 21.8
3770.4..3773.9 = 18.8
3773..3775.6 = 19.1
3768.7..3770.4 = 19.2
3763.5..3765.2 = 19.9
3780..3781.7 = 21.5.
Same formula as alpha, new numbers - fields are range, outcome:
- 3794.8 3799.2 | 19.87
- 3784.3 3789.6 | 21.85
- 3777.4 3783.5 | 22.03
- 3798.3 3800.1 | 18.72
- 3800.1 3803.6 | 19.15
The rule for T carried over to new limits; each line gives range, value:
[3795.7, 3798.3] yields 19.1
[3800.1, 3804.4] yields 19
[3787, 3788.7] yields 21.9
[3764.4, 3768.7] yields 19.1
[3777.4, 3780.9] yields 20.2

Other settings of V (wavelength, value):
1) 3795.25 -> 19.87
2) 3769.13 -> 19.14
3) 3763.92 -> 20.19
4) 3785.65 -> 21.56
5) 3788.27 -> 21.8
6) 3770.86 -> 19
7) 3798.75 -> 18.61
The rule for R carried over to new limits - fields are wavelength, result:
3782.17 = 22.03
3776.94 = 19.55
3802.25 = 19.15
